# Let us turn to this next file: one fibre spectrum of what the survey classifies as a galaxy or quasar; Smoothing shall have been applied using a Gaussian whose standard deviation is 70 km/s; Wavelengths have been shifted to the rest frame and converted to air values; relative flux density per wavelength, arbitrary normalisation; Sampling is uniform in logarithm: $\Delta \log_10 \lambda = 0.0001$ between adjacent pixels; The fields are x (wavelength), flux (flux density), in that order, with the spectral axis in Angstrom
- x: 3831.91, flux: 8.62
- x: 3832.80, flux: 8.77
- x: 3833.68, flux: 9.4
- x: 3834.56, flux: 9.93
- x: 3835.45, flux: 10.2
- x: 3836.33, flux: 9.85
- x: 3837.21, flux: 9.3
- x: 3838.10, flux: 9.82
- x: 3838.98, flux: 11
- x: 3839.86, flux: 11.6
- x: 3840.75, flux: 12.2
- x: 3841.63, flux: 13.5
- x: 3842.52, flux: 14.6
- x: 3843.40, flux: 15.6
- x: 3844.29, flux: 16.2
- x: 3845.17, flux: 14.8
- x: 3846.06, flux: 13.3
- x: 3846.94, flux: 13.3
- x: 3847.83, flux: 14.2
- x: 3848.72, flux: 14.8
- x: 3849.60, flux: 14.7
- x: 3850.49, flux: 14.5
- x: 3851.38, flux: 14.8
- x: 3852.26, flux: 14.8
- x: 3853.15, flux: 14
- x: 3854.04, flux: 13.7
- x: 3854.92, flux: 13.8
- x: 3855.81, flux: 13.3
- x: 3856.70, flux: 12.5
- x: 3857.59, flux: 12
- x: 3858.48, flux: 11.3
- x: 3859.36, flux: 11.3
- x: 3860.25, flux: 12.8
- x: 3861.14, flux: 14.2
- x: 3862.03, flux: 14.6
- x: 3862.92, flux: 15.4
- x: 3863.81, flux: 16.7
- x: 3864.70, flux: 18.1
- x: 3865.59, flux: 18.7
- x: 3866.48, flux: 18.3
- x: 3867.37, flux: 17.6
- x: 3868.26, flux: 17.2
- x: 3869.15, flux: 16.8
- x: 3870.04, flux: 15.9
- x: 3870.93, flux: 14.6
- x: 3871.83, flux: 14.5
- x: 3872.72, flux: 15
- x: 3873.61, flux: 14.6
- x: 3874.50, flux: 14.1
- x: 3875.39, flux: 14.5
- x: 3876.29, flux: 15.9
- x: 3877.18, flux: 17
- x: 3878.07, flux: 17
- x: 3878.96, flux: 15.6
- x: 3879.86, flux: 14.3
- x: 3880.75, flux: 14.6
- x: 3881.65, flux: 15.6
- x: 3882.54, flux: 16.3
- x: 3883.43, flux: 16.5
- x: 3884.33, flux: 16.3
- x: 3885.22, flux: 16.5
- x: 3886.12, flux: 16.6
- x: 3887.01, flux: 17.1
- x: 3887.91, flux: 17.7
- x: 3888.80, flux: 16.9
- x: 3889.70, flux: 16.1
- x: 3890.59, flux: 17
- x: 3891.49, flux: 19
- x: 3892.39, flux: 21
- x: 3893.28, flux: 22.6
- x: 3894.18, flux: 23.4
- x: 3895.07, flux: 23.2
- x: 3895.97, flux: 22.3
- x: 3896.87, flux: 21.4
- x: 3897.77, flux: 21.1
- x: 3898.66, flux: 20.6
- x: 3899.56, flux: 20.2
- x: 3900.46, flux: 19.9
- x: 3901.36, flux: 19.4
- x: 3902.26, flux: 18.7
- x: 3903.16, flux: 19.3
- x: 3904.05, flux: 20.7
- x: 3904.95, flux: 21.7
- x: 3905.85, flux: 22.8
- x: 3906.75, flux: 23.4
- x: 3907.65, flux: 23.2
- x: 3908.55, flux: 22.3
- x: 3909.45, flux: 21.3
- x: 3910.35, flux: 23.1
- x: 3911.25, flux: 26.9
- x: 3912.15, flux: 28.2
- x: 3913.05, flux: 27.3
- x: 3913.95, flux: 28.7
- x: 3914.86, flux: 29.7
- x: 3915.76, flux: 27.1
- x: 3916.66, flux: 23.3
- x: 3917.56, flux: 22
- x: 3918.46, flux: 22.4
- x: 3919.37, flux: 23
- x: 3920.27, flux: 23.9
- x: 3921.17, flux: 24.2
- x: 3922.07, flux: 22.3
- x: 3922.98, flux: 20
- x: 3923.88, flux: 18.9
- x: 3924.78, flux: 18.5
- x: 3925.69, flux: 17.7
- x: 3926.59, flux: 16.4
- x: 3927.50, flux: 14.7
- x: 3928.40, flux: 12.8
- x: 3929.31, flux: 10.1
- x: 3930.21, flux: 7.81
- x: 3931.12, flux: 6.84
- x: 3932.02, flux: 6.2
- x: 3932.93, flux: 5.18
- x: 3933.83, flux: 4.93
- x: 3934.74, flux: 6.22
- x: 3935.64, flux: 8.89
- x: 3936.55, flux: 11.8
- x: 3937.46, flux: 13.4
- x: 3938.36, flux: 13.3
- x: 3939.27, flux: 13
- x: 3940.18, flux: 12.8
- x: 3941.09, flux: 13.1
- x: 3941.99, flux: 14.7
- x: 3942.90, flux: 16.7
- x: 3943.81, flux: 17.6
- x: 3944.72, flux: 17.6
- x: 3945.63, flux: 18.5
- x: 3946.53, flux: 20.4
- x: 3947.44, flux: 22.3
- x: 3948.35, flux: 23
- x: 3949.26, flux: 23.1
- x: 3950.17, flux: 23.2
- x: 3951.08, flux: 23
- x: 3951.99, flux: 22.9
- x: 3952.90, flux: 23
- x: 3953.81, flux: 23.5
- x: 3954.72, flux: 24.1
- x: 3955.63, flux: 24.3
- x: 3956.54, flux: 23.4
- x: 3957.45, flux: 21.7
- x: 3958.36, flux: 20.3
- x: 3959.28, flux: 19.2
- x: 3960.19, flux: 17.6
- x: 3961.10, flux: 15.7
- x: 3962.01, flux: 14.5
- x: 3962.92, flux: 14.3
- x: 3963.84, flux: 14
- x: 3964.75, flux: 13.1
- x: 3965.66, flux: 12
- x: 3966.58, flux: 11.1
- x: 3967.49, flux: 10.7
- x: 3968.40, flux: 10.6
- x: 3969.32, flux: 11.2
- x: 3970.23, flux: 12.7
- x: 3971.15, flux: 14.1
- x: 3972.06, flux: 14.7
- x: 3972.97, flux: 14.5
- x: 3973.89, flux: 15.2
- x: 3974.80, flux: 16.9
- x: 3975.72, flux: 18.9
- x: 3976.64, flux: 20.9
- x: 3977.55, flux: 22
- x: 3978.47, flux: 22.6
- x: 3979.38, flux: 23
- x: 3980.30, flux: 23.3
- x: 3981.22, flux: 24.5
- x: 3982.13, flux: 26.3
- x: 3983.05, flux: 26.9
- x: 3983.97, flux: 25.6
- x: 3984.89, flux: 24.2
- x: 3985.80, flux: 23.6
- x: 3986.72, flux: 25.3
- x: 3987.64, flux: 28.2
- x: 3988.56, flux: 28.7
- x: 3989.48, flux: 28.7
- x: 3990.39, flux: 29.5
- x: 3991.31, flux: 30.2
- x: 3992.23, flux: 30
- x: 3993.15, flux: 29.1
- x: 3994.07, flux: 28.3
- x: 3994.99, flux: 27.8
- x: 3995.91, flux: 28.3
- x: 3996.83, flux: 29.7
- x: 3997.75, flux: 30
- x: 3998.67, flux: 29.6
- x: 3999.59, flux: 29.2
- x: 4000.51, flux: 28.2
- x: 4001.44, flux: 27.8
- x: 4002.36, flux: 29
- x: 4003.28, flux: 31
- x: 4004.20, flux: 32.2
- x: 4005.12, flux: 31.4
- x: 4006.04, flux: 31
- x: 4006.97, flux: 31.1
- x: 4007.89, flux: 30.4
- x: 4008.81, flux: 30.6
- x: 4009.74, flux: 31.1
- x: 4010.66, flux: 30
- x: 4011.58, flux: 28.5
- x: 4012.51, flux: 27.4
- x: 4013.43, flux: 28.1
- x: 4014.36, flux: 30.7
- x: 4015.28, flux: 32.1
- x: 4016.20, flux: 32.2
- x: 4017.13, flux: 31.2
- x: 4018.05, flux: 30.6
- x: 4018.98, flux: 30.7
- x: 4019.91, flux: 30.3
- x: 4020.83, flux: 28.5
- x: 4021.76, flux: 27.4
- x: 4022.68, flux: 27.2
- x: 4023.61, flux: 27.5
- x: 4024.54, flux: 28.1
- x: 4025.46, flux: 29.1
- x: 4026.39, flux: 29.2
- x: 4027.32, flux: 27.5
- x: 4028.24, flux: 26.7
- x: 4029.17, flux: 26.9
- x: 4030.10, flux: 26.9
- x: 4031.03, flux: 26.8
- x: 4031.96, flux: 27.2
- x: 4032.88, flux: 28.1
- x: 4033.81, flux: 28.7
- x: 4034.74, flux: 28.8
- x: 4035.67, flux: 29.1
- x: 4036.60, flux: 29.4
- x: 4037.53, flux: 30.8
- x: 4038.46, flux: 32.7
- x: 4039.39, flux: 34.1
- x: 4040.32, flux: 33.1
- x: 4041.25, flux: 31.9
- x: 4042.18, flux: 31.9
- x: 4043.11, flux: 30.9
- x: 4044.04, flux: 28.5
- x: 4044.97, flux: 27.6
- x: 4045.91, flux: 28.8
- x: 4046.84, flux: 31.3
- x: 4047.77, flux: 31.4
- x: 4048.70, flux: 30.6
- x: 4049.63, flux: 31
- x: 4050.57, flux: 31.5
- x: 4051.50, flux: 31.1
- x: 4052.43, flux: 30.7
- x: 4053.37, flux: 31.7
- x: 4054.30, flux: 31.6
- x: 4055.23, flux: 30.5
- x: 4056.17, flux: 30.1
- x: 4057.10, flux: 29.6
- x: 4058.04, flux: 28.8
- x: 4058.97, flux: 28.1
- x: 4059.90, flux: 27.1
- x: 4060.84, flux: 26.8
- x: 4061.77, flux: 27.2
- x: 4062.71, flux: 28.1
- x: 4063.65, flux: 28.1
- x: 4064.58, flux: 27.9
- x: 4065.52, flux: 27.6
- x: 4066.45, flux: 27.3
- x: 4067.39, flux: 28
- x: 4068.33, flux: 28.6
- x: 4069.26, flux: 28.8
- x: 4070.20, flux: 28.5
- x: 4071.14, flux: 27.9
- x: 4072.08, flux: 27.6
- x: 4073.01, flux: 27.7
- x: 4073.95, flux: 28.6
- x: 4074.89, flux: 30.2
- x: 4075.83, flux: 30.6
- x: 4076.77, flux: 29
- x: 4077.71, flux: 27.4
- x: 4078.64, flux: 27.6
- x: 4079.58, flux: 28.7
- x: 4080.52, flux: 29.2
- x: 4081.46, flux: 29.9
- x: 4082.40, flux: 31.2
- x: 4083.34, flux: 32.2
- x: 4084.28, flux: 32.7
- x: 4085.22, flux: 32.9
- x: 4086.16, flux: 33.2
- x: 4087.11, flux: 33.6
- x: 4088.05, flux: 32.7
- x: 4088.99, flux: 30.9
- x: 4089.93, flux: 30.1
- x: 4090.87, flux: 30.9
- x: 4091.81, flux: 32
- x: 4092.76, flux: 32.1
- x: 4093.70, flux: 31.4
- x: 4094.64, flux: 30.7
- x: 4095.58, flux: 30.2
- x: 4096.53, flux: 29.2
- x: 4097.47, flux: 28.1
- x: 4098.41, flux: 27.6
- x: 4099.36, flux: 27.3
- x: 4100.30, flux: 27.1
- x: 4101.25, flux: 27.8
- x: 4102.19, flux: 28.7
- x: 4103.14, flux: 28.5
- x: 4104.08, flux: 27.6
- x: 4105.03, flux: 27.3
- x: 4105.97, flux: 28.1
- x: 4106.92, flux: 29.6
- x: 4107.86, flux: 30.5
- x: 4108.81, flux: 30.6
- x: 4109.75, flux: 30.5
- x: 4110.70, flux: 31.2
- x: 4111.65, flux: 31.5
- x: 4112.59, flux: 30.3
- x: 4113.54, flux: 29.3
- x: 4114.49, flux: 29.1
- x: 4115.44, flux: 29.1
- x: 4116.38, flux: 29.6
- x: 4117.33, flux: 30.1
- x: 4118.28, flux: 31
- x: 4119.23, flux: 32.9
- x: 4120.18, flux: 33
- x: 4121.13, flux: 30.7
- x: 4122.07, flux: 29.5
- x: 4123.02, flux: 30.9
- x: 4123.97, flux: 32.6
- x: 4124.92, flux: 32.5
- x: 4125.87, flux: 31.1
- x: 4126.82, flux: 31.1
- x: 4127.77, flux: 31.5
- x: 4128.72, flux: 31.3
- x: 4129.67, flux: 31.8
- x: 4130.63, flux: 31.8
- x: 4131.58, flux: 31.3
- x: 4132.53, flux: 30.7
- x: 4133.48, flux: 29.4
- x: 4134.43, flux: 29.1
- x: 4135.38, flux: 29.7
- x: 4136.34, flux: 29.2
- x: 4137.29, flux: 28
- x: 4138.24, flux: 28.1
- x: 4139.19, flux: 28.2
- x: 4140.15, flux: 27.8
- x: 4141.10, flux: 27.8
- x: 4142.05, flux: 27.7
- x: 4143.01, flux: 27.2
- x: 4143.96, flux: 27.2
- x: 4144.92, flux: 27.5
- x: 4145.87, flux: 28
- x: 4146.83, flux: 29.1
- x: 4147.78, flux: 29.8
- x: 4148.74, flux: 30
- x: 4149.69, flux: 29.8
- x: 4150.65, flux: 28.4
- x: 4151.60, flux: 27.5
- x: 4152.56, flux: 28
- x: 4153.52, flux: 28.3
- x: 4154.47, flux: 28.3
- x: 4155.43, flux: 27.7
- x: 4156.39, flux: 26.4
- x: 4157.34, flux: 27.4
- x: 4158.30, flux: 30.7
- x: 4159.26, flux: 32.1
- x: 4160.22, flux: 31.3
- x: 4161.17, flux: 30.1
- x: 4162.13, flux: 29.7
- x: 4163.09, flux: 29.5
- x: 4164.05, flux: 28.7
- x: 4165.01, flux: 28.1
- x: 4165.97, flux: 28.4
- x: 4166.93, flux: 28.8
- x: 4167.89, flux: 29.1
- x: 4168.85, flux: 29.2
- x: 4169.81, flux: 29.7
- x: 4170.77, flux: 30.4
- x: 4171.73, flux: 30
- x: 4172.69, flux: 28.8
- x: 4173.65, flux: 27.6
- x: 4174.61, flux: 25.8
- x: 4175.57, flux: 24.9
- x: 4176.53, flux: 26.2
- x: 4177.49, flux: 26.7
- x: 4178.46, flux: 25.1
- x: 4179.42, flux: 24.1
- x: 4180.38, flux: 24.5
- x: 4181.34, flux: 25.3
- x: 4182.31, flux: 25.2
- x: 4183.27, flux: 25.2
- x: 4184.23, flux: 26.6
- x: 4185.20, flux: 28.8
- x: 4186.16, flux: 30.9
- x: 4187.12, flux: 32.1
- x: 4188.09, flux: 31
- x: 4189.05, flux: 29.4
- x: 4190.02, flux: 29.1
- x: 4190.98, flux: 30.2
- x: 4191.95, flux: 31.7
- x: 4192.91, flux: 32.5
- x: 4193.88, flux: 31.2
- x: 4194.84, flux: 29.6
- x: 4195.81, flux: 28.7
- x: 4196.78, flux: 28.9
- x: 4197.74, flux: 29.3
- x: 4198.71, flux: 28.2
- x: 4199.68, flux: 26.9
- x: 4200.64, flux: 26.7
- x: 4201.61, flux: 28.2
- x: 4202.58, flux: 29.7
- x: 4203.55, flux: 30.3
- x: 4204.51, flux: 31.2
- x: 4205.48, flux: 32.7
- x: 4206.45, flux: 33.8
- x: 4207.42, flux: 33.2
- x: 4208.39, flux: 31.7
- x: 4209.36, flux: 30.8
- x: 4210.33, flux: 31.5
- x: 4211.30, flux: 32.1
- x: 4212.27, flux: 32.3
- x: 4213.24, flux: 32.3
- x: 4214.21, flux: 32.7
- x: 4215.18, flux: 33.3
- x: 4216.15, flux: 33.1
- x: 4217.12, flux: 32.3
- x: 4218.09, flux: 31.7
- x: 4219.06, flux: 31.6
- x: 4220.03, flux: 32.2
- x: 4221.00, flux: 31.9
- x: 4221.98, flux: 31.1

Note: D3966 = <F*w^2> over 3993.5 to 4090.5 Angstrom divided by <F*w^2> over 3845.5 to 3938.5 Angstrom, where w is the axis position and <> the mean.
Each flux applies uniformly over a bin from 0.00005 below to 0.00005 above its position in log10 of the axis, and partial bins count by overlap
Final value 1.85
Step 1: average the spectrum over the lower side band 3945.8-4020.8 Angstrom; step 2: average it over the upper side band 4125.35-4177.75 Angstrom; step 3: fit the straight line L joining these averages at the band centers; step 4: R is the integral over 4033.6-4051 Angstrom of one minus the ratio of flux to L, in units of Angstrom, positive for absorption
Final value -3.3 Angstrom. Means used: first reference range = 24.1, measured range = 30.7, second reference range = 29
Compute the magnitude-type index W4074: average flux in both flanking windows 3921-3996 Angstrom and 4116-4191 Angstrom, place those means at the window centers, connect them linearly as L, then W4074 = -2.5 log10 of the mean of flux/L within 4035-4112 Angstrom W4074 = -0.20 mag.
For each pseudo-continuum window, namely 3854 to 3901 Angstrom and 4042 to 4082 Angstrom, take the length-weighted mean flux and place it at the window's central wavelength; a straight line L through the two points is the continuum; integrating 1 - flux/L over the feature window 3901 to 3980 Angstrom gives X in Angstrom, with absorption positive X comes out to 9.7 Angstrom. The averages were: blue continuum 16.7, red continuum 29.1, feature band 18.2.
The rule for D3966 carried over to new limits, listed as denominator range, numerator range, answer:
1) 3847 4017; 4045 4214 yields 1.62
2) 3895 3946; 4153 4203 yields 1.76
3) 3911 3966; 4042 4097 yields 1.76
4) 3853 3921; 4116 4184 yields 1.76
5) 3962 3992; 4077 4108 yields 1.59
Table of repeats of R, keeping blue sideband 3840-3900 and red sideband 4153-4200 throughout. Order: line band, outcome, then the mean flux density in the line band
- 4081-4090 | -2.60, 32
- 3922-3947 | 7.01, 13.5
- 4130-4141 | -1.02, 29.4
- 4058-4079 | -3.47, 28.2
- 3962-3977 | 4.56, 14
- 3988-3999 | -4.19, 29.2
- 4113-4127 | -2.44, 30.8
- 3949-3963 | -1.04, 21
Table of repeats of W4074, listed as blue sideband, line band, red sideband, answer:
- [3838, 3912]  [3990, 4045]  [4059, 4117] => -0.172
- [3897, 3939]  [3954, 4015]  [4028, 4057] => 0.060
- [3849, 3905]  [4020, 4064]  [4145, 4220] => -0.239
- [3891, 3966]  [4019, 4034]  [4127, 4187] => -0.209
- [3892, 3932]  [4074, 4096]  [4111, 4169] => -0.124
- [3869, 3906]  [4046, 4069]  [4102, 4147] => -0.115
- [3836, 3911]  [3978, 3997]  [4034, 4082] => -0.095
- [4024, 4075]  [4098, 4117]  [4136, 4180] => -0.013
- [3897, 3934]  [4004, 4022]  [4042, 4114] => -0.179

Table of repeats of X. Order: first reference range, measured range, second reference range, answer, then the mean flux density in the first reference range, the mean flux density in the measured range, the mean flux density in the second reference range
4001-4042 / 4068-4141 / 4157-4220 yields -1.0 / 29.6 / 30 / 29.6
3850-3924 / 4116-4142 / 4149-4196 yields -3.2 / 18.6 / 30.4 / 28.6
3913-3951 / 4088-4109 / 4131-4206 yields -3.5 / 17.2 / 29.4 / 28.7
